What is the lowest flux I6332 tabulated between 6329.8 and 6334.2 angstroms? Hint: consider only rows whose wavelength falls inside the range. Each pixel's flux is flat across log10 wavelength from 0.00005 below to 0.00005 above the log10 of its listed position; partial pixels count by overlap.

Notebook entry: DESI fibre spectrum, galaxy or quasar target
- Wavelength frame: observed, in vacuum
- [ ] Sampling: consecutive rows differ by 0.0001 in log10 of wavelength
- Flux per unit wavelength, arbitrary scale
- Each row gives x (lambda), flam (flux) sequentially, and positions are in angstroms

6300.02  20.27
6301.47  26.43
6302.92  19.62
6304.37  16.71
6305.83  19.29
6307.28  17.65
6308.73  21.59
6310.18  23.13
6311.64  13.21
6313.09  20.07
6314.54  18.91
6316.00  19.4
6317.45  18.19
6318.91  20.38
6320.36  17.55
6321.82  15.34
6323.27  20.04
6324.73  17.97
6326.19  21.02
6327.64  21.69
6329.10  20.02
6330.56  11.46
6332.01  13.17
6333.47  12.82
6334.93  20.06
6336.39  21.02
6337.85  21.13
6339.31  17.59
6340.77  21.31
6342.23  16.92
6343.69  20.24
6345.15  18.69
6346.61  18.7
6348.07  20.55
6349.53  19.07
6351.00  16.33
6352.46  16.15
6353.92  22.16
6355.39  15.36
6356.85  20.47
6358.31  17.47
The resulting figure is 11.46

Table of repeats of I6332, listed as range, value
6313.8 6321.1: 17.55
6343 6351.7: 16.33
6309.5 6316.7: 13.21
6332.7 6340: 12.82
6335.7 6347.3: 16.92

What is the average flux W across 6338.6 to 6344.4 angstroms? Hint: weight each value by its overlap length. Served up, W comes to 19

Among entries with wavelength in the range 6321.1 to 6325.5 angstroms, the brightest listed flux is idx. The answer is 20.04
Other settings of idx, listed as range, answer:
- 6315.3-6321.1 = 20.38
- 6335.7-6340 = 21.13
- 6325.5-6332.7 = 21.69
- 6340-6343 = 21.31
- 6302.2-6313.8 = 23.13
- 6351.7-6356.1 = 22.16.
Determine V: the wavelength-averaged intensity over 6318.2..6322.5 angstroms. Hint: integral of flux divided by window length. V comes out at 17.8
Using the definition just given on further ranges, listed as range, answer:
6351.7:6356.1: 17.9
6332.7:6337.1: 17.9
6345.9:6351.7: 18.7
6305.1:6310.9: 20.4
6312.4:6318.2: 19.1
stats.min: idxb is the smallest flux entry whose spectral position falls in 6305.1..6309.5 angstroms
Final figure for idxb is 17.65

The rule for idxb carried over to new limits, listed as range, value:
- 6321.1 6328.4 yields 15.34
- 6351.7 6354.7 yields 16.15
